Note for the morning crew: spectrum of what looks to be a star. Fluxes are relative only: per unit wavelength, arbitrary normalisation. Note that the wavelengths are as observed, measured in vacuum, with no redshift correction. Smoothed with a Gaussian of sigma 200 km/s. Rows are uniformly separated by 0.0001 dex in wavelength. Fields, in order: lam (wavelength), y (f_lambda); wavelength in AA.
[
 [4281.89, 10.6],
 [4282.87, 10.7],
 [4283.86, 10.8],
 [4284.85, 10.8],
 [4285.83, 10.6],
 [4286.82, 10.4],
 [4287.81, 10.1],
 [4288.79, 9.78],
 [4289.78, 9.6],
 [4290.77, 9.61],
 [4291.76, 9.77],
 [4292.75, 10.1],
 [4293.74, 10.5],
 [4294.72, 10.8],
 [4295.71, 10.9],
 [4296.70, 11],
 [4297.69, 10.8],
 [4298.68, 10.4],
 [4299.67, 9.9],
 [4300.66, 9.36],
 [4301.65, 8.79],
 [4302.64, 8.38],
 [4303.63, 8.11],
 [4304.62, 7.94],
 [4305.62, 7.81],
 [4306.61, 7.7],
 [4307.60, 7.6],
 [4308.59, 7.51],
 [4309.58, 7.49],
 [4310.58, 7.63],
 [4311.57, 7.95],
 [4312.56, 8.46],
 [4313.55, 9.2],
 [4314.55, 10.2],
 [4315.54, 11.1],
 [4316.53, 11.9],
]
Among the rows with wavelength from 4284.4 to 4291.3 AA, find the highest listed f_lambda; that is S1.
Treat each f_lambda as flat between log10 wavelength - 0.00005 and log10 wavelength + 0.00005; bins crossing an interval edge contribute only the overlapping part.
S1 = 10.8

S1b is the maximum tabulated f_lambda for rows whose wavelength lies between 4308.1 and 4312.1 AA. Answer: 7.95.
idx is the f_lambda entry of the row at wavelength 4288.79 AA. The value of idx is 9.78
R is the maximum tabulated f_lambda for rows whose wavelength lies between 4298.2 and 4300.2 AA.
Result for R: 10.4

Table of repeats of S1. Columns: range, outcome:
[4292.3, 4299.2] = 11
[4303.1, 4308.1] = 8.11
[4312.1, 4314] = 9.2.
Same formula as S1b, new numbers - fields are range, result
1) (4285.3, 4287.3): 10.6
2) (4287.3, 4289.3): 10.1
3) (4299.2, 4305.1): 9.9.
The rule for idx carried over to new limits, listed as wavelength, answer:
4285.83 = 10.6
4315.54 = 11.1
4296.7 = 11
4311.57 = 7.95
